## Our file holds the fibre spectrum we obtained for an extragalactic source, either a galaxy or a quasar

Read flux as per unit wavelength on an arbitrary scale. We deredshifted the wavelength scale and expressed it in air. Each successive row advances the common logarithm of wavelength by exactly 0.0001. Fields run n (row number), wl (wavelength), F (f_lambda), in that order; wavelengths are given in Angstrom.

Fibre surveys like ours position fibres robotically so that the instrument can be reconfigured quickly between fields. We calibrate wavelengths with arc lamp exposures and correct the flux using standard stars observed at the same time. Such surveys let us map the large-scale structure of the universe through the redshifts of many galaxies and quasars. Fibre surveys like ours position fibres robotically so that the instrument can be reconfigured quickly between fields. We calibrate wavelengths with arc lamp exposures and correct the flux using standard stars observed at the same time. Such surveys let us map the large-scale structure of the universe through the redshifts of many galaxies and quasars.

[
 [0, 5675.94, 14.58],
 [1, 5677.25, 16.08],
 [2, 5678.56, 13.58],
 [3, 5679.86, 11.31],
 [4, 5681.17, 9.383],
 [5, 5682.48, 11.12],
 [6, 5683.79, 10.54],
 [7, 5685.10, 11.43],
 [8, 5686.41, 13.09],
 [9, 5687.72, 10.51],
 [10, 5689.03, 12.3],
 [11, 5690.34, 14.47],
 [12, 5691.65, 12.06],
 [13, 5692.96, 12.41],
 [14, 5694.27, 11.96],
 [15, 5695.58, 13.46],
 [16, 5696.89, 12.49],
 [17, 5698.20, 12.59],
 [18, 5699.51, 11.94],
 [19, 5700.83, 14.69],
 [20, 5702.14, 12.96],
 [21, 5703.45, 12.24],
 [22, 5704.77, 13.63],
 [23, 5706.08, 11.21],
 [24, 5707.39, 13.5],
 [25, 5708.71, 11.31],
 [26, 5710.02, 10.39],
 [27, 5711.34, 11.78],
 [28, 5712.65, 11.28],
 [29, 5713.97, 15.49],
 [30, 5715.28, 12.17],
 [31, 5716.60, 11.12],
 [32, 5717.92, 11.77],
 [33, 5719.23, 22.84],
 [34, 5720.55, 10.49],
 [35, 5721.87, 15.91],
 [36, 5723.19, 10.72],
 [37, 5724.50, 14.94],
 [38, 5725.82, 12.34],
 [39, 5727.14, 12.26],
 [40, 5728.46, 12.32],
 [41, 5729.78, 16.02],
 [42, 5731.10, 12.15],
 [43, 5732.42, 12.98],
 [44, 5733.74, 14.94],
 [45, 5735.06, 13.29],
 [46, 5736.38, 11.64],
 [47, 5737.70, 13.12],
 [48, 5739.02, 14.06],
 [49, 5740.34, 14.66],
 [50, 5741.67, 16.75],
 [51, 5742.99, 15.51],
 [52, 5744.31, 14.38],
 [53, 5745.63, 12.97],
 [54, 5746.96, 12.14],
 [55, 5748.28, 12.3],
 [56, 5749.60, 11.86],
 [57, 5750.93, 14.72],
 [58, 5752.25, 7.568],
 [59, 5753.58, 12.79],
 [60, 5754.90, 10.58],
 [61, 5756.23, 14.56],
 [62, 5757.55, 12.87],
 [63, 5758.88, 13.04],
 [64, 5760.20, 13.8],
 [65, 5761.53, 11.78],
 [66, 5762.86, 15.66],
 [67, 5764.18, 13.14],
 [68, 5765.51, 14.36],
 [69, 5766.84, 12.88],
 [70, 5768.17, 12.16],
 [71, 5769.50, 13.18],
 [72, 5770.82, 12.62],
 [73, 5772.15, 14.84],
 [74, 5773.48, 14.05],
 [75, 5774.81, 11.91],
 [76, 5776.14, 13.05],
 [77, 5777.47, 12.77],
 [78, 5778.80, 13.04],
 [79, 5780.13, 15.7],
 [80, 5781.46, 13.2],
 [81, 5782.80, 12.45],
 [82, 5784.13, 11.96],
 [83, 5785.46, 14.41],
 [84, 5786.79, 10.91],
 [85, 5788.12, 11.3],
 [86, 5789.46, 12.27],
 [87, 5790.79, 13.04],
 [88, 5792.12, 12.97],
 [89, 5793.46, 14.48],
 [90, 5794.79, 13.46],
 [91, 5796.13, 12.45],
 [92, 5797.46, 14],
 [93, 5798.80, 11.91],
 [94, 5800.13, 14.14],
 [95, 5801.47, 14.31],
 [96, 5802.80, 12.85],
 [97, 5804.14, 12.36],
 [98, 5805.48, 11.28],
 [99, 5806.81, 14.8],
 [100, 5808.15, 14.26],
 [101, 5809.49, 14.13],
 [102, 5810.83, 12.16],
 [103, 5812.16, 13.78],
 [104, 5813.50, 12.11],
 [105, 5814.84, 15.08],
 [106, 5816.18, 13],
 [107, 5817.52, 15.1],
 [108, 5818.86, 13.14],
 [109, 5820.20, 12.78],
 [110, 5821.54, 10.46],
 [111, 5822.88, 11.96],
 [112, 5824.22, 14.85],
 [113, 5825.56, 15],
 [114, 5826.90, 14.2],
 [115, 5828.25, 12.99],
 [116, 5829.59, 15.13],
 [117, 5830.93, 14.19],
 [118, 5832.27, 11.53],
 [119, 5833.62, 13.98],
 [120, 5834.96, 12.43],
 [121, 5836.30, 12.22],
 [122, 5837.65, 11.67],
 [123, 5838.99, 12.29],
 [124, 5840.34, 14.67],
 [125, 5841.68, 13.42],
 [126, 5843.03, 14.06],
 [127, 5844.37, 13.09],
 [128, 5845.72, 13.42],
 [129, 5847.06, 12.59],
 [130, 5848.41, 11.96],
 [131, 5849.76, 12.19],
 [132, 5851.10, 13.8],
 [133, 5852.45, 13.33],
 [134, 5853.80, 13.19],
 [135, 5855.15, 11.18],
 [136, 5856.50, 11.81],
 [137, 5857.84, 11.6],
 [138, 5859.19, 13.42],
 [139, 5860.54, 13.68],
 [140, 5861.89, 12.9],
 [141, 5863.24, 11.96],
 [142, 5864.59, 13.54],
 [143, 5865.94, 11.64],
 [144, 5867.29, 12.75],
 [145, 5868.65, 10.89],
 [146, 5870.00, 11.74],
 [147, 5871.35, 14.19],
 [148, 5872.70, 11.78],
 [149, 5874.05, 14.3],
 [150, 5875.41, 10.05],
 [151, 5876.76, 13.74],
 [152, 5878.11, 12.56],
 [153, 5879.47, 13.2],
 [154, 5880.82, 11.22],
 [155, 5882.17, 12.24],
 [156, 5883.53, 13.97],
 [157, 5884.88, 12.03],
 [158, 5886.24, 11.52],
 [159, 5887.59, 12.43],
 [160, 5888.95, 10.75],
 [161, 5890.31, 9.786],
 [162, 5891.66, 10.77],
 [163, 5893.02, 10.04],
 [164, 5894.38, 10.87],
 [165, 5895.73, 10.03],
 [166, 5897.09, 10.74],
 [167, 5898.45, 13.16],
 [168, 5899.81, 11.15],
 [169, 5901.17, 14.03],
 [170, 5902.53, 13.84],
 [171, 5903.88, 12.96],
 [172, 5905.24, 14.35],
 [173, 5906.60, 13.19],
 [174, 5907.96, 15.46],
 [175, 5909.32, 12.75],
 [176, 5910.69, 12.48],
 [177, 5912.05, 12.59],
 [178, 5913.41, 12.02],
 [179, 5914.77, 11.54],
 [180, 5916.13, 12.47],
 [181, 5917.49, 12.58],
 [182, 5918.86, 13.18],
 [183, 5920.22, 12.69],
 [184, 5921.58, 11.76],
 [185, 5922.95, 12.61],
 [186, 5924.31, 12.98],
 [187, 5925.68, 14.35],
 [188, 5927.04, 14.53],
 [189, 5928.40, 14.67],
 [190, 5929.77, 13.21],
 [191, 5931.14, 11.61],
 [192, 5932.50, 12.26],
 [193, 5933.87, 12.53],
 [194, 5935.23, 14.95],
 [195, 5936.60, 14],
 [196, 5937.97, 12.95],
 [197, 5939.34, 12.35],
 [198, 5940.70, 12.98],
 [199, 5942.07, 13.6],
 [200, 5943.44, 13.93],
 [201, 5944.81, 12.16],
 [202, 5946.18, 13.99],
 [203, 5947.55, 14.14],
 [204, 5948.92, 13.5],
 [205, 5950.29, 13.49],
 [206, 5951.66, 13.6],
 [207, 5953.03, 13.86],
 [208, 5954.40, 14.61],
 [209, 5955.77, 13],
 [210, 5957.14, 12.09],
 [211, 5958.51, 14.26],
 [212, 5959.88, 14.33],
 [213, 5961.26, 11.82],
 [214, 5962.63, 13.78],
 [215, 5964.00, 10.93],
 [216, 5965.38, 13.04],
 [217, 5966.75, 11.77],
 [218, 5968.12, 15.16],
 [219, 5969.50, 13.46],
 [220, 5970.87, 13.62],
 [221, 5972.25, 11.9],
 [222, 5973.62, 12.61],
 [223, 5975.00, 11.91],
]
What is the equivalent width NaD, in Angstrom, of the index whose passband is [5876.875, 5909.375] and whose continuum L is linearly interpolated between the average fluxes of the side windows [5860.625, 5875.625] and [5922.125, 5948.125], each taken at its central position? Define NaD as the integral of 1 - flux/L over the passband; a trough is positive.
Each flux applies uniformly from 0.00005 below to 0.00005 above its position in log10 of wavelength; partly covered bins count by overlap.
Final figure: 1.4 Angstrom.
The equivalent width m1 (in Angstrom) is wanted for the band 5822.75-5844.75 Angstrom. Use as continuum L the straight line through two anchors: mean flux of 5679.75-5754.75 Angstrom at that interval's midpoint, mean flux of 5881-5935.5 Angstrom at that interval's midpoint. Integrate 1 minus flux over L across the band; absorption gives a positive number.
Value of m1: -1.4 Angstrom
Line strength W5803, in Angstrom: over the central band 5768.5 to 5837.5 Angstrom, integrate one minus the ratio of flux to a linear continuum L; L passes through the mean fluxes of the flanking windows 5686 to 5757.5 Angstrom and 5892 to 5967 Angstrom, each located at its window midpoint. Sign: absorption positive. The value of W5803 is -1.2 Angstrom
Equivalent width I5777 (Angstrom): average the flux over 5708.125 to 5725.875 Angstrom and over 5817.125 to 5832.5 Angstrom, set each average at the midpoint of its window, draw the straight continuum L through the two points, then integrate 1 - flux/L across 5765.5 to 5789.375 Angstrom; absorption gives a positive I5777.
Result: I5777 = 0.55 Angstrom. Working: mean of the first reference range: 13.1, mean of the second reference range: 13.5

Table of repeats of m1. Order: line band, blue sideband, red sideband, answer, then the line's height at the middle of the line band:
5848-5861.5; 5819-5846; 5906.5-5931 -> 0.54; 13.2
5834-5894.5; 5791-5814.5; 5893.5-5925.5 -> 2.32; 12.9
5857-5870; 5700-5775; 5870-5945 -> 0.33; 12.8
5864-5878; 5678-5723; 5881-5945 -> 0.16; 12.6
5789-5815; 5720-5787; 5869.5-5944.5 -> -0.51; 13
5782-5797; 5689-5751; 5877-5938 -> 0.26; 12.9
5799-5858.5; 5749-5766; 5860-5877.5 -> -2.34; 12.6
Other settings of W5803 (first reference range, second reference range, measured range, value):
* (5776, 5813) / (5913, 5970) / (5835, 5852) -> 0.3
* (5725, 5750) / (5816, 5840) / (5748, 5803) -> 1.5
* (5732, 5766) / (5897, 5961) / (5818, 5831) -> -0.2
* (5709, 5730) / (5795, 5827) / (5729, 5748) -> -1.0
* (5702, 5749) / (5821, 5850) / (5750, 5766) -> 0.4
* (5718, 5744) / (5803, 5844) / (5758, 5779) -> 0.7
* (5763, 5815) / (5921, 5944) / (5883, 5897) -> 2.2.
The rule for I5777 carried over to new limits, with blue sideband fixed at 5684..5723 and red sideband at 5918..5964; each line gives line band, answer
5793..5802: -0.4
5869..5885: 0.7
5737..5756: -0.4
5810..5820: -0.3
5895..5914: 0.6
